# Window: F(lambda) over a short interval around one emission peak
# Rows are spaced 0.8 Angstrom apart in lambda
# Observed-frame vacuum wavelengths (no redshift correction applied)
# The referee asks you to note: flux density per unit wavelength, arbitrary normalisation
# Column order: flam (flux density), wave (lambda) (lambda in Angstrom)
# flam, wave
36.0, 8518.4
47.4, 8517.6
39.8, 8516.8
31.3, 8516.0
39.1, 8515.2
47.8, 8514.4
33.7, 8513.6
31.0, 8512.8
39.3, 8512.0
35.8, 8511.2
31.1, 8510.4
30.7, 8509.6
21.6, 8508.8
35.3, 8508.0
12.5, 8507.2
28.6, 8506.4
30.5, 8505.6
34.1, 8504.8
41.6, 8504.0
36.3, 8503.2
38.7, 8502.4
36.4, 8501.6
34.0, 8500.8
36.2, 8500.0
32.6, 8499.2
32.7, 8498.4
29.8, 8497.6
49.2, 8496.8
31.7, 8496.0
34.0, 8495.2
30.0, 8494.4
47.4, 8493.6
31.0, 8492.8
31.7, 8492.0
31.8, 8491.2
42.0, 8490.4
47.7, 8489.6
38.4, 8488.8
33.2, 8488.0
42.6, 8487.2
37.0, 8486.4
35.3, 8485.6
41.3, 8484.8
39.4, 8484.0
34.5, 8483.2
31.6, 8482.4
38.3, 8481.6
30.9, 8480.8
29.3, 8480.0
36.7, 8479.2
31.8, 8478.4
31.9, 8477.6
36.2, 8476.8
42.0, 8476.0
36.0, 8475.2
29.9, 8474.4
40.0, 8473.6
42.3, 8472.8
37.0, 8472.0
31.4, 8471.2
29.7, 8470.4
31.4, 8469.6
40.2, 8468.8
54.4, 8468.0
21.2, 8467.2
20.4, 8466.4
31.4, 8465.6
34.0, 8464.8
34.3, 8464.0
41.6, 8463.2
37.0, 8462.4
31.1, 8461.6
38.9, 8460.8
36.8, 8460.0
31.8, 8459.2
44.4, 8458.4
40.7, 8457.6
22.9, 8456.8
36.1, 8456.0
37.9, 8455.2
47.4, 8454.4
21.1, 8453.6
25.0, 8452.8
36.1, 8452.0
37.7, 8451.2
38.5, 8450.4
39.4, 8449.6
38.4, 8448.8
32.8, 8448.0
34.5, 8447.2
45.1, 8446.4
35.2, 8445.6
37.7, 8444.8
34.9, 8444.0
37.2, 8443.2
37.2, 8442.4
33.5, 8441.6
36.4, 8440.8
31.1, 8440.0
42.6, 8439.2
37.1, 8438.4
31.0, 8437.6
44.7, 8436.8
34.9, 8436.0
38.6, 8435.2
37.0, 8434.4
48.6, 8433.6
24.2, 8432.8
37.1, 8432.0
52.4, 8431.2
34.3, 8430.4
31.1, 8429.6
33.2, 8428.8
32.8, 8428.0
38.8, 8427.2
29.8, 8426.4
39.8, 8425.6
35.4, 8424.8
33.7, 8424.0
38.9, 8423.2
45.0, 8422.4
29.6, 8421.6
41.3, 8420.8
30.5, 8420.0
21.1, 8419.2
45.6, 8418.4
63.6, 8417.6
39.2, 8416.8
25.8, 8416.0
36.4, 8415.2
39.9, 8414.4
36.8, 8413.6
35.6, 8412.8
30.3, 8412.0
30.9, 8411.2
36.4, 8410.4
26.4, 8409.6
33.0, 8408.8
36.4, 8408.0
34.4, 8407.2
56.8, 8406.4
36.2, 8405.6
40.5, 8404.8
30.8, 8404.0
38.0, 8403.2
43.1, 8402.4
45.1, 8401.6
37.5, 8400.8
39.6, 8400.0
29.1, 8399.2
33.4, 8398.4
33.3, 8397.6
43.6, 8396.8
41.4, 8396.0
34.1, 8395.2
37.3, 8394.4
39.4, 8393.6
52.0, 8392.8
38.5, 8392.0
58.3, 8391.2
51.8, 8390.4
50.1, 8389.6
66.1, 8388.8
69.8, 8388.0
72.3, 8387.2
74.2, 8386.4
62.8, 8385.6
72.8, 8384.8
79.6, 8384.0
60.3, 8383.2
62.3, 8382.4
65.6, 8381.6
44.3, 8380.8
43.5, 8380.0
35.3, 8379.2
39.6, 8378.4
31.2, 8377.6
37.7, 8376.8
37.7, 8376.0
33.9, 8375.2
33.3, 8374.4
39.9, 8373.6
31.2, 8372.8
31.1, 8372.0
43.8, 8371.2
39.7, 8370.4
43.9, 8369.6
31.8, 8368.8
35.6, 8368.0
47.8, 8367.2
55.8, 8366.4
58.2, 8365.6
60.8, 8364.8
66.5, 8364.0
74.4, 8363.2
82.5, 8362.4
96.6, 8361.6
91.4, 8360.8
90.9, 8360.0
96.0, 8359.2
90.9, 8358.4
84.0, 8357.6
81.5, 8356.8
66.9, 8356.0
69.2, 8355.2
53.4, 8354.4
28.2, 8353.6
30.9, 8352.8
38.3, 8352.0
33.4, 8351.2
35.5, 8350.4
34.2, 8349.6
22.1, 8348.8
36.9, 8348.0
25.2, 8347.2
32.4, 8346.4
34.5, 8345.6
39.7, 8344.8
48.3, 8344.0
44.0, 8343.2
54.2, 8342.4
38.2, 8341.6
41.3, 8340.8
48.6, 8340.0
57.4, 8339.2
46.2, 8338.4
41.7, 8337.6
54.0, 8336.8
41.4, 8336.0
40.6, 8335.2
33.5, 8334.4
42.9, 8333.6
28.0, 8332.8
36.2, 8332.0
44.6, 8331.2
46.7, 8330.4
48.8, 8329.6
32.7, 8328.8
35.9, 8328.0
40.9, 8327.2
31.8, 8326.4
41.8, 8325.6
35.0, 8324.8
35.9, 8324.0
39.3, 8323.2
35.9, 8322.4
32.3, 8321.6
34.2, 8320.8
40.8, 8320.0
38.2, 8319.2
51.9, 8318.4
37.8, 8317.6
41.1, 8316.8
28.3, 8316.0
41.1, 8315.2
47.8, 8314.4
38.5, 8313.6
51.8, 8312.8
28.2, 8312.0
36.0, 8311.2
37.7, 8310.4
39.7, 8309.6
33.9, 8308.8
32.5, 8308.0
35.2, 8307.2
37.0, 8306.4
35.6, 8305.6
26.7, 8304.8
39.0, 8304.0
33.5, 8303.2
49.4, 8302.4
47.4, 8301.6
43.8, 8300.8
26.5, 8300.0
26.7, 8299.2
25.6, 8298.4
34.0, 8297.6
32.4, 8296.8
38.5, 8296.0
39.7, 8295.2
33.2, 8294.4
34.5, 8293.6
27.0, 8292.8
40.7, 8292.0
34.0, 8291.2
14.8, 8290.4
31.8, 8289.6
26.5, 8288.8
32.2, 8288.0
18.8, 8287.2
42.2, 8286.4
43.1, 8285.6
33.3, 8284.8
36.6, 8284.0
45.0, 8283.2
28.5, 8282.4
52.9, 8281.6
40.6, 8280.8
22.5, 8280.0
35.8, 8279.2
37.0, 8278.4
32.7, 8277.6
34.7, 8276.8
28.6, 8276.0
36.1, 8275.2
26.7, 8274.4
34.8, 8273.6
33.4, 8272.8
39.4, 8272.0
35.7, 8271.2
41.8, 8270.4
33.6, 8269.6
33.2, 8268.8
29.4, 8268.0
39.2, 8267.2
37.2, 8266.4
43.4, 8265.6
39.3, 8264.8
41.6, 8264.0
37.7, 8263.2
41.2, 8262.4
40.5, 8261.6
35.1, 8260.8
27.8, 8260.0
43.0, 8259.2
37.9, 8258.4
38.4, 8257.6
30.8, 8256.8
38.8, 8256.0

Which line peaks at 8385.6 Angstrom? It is [N II]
